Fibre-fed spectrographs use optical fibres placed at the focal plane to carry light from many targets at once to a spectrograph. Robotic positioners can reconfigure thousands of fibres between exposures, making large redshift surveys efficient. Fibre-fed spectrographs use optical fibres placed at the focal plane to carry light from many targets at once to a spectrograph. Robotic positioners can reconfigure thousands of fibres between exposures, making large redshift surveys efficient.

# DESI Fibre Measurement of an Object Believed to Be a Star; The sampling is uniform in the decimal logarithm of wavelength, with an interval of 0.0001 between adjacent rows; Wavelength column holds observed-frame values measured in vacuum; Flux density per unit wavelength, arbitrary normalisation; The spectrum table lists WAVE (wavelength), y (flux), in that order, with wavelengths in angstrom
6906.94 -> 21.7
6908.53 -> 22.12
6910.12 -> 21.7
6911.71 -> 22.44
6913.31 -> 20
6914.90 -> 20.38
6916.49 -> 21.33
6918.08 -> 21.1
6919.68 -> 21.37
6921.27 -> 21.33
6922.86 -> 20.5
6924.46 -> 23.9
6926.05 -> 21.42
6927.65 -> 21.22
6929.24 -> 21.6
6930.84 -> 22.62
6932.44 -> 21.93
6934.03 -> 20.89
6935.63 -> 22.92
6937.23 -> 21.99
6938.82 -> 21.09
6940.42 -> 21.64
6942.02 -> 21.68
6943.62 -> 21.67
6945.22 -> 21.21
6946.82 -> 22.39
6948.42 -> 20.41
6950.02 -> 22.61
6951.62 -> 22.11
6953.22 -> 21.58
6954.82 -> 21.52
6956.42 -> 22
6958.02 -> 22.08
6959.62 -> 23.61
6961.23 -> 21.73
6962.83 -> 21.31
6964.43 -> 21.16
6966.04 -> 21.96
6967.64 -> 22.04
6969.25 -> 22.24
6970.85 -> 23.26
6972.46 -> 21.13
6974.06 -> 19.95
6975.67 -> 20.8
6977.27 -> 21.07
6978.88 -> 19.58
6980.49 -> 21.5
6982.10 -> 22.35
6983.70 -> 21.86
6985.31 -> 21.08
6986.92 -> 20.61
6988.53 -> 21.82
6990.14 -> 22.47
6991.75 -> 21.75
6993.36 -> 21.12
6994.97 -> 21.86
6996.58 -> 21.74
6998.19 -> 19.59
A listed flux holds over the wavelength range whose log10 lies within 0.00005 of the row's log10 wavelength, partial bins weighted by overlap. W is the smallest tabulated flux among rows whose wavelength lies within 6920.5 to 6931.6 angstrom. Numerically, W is 20.5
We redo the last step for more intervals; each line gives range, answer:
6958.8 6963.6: 21.31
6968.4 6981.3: 19.58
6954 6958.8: 21.52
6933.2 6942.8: 20.89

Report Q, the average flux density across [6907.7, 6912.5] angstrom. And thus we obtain 22.1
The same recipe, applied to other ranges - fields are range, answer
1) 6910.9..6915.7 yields 20.9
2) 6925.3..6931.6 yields 21.7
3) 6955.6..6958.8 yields 22.1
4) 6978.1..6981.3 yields 20.5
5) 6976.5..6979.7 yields 20.3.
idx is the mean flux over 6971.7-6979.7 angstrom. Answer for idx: 20.5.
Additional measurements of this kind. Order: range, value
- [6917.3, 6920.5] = 21.2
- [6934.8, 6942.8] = 21.9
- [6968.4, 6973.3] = 22.2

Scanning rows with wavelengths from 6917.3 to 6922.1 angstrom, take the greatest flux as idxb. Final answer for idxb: 21.37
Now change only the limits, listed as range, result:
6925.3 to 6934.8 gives 22.62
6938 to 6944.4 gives 21.68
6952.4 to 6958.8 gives 22.08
